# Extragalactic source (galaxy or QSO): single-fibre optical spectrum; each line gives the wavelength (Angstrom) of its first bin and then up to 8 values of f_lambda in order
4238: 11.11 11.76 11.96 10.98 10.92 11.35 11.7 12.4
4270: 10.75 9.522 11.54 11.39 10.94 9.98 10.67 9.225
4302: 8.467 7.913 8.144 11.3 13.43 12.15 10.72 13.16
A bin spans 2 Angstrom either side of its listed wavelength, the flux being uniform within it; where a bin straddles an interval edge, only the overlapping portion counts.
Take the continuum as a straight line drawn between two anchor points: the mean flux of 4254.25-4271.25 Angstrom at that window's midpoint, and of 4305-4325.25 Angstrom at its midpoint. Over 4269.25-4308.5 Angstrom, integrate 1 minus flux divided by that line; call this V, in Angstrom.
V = 4.03 Angstrom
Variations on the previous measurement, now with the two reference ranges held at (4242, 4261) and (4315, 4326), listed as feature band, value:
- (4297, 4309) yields 3.59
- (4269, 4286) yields 1.30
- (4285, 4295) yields 1.18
